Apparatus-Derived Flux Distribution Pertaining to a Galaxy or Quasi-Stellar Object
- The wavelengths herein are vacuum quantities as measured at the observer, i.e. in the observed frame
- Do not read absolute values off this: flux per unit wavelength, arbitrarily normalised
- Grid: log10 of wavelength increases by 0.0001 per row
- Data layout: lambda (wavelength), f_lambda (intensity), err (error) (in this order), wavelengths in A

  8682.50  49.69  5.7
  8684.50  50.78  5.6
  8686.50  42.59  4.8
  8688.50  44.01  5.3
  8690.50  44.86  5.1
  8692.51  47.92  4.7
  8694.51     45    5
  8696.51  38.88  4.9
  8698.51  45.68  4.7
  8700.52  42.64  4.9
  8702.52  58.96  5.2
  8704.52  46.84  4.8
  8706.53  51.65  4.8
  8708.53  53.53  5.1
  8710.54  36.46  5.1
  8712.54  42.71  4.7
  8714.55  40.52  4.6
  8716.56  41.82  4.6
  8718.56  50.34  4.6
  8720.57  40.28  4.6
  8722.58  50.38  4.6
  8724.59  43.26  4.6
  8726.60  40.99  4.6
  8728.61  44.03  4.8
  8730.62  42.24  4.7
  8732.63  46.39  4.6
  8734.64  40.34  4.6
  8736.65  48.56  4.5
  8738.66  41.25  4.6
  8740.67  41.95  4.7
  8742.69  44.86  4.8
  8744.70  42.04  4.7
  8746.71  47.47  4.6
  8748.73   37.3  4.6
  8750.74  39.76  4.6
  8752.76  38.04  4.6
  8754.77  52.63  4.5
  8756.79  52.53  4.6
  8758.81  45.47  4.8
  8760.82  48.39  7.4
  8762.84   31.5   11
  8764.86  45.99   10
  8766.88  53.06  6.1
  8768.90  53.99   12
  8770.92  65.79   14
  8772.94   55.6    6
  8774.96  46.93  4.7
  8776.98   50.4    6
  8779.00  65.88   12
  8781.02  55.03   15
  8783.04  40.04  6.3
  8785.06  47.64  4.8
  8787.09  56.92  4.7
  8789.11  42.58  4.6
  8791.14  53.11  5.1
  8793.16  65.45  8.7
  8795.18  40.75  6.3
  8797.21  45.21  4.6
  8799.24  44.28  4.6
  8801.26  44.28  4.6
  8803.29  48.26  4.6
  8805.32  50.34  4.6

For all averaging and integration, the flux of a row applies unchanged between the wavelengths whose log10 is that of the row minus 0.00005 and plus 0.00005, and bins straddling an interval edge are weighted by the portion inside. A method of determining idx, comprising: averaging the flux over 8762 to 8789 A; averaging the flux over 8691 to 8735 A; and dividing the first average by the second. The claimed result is 1.14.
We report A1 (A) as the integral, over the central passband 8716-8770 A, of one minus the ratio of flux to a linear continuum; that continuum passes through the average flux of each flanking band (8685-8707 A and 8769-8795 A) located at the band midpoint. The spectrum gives 5.9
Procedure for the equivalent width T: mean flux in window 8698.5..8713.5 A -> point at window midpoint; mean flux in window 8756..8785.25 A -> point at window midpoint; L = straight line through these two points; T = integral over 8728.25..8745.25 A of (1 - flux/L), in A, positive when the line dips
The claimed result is 1.9 A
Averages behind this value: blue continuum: 47.4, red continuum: 50.6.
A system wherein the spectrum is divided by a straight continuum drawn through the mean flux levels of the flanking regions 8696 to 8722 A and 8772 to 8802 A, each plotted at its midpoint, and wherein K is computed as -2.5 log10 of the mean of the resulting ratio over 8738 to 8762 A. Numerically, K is 0.09 mag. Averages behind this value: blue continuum 45.6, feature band 44.3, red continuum 50.3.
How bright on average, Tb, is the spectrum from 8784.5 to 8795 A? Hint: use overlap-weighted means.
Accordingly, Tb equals 52.4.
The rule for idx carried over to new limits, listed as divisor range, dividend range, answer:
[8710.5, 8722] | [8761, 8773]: 1.18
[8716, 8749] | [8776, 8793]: 1.19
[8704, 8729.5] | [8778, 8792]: 1.15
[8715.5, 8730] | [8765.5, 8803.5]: 1.16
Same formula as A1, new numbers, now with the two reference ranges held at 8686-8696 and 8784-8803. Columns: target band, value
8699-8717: -0.4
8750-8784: -1.3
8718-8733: 0.5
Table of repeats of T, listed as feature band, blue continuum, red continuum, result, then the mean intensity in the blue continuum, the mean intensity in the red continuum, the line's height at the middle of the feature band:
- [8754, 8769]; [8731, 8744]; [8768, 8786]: 0.7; 43.8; 53.5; 49.7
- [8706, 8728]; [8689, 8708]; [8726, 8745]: 0.3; 47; 43.4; 45.2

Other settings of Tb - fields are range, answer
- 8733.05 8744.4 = 43.5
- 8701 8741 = 45.2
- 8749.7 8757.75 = 45.7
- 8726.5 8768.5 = 44.2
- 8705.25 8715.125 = 45.2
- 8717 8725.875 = 45.6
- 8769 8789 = 53.3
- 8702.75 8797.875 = 47.1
